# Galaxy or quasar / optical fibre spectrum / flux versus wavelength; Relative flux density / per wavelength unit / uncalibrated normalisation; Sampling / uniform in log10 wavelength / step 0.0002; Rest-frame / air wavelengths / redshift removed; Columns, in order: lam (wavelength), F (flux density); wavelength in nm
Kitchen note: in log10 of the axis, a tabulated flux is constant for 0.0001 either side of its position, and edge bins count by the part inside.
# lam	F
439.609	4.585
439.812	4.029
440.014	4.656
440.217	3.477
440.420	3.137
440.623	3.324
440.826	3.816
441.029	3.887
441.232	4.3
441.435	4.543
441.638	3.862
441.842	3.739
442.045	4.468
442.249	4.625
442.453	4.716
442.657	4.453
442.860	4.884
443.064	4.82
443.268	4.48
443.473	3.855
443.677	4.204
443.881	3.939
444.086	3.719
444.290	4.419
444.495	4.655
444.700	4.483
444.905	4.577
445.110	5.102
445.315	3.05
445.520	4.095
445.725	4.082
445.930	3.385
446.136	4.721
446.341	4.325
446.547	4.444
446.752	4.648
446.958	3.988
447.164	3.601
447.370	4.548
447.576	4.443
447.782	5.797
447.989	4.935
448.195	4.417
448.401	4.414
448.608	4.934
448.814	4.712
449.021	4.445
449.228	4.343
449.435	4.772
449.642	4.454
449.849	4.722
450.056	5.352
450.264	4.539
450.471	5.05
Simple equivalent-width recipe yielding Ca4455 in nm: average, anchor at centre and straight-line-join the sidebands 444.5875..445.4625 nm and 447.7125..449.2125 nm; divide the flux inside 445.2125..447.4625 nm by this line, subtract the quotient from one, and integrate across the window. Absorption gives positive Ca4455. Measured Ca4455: 0.20 nm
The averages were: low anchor 4.29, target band 4.08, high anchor 4.76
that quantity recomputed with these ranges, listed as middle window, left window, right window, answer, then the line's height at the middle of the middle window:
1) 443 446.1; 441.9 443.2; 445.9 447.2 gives 0.165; 4.43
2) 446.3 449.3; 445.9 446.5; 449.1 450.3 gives -0.053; 4.46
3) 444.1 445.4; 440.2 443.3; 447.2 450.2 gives 0.014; 4.4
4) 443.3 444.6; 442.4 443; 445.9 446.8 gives 0.121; 4.58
